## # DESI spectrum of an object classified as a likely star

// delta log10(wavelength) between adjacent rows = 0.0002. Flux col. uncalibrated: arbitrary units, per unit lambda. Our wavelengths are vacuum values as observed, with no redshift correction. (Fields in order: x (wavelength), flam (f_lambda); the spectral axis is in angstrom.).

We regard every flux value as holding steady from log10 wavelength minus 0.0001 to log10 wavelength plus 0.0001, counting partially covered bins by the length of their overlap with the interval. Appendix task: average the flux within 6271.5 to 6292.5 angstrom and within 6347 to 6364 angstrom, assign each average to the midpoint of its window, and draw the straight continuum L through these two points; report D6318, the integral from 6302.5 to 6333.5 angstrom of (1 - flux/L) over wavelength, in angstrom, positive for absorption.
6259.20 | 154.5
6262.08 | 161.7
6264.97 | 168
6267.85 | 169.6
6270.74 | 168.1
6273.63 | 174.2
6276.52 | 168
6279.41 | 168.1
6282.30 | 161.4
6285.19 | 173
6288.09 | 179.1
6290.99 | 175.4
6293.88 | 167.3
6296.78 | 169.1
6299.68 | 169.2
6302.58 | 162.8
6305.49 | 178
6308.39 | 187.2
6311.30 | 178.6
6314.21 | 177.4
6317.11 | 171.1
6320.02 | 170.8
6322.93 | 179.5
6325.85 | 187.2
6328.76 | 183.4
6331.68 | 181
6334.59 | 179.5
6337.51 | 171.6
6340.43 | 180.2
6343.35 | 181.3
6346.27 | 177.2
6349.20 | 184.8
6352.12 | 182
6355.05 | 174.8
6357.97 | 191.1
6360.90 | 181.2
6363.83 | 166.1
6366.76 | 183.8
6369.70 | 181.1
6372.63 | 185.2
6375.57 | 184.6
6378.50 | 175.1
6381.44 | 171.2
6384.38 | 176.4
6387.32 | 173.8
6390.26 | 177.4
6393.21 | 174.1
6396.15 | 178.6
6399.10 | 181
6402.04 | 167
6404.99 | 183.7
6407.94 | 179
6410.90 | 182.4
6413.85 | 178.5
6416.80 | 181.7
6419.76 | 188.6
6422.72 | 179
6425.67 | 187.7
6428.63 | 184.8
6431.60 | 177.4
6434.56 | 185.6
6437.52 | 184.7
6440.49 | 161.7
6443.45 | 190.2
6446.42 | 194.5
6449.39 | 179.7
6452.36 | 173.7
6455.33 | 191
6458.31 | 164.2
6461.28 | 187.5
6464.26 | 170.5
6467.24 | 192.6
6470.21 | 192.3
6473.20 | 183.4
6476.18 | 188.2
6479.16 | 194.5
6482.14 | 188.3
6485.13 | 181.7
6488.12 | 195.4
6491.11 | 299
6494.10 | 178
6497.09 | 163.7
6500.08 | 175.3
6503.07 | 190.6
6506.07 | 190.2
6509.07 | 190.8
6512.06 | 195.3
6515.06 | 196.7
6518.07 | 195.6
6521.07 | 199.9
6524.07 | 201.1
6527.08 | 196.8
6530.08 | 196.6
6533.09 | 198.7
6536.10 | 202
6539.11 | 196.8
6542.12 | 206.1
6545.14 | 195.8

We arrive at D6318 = -0.5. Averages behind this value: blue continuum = 171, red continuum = 181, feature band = 179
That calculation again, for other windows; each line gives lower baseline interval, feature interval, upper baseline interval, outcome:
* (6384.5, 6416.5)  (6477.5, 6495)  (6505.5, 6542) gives -1.43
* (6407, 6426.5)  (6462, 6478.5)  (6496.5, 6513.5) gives -0.15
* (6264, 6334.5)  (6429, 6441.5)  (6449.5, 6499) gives 0.51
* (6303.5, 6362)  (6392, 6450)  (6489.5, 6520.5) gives 2.40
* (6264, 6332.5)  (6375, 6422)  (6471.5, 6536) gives 1.54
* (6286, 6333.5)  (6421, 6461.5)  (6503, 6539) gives 1.57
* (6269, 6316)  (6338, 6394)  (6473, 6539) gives 0.44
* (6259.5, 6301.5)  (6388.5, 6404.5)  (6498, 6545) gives 0.48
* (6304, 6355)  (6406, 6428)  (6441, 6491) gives 0.29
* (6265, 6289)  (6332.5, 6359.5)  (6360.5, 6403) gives -0.87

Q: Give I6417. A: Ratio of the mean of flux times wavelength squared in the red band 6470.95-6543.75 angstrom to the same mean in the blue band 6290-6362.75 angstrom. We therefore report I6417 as 1.17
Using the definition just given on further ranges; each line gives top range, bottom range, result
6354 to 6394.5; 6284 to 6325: 1.05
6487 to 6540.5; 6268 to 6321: 1.23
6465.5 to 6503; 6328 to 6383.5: 1.12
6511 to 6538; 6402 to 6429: 1.13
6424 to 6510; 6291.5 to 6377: 1.10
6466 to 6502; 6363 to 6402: 1.13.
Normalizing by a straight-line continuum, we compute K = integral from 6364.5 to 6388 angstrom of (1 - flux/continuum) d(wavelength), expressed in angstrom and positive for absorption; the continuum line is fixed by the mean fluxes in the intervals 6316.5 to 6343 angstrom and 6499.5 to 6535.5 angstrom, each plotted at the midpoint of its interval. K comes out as 0.5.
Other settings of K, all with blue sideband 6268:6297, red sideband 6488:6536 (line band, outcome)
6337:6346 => 0.0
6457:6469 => 0.8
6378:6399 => 0.9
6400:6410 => 0.4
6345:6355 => -0.1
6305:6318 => -0.4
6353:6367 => 0.0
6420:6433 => 0.3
